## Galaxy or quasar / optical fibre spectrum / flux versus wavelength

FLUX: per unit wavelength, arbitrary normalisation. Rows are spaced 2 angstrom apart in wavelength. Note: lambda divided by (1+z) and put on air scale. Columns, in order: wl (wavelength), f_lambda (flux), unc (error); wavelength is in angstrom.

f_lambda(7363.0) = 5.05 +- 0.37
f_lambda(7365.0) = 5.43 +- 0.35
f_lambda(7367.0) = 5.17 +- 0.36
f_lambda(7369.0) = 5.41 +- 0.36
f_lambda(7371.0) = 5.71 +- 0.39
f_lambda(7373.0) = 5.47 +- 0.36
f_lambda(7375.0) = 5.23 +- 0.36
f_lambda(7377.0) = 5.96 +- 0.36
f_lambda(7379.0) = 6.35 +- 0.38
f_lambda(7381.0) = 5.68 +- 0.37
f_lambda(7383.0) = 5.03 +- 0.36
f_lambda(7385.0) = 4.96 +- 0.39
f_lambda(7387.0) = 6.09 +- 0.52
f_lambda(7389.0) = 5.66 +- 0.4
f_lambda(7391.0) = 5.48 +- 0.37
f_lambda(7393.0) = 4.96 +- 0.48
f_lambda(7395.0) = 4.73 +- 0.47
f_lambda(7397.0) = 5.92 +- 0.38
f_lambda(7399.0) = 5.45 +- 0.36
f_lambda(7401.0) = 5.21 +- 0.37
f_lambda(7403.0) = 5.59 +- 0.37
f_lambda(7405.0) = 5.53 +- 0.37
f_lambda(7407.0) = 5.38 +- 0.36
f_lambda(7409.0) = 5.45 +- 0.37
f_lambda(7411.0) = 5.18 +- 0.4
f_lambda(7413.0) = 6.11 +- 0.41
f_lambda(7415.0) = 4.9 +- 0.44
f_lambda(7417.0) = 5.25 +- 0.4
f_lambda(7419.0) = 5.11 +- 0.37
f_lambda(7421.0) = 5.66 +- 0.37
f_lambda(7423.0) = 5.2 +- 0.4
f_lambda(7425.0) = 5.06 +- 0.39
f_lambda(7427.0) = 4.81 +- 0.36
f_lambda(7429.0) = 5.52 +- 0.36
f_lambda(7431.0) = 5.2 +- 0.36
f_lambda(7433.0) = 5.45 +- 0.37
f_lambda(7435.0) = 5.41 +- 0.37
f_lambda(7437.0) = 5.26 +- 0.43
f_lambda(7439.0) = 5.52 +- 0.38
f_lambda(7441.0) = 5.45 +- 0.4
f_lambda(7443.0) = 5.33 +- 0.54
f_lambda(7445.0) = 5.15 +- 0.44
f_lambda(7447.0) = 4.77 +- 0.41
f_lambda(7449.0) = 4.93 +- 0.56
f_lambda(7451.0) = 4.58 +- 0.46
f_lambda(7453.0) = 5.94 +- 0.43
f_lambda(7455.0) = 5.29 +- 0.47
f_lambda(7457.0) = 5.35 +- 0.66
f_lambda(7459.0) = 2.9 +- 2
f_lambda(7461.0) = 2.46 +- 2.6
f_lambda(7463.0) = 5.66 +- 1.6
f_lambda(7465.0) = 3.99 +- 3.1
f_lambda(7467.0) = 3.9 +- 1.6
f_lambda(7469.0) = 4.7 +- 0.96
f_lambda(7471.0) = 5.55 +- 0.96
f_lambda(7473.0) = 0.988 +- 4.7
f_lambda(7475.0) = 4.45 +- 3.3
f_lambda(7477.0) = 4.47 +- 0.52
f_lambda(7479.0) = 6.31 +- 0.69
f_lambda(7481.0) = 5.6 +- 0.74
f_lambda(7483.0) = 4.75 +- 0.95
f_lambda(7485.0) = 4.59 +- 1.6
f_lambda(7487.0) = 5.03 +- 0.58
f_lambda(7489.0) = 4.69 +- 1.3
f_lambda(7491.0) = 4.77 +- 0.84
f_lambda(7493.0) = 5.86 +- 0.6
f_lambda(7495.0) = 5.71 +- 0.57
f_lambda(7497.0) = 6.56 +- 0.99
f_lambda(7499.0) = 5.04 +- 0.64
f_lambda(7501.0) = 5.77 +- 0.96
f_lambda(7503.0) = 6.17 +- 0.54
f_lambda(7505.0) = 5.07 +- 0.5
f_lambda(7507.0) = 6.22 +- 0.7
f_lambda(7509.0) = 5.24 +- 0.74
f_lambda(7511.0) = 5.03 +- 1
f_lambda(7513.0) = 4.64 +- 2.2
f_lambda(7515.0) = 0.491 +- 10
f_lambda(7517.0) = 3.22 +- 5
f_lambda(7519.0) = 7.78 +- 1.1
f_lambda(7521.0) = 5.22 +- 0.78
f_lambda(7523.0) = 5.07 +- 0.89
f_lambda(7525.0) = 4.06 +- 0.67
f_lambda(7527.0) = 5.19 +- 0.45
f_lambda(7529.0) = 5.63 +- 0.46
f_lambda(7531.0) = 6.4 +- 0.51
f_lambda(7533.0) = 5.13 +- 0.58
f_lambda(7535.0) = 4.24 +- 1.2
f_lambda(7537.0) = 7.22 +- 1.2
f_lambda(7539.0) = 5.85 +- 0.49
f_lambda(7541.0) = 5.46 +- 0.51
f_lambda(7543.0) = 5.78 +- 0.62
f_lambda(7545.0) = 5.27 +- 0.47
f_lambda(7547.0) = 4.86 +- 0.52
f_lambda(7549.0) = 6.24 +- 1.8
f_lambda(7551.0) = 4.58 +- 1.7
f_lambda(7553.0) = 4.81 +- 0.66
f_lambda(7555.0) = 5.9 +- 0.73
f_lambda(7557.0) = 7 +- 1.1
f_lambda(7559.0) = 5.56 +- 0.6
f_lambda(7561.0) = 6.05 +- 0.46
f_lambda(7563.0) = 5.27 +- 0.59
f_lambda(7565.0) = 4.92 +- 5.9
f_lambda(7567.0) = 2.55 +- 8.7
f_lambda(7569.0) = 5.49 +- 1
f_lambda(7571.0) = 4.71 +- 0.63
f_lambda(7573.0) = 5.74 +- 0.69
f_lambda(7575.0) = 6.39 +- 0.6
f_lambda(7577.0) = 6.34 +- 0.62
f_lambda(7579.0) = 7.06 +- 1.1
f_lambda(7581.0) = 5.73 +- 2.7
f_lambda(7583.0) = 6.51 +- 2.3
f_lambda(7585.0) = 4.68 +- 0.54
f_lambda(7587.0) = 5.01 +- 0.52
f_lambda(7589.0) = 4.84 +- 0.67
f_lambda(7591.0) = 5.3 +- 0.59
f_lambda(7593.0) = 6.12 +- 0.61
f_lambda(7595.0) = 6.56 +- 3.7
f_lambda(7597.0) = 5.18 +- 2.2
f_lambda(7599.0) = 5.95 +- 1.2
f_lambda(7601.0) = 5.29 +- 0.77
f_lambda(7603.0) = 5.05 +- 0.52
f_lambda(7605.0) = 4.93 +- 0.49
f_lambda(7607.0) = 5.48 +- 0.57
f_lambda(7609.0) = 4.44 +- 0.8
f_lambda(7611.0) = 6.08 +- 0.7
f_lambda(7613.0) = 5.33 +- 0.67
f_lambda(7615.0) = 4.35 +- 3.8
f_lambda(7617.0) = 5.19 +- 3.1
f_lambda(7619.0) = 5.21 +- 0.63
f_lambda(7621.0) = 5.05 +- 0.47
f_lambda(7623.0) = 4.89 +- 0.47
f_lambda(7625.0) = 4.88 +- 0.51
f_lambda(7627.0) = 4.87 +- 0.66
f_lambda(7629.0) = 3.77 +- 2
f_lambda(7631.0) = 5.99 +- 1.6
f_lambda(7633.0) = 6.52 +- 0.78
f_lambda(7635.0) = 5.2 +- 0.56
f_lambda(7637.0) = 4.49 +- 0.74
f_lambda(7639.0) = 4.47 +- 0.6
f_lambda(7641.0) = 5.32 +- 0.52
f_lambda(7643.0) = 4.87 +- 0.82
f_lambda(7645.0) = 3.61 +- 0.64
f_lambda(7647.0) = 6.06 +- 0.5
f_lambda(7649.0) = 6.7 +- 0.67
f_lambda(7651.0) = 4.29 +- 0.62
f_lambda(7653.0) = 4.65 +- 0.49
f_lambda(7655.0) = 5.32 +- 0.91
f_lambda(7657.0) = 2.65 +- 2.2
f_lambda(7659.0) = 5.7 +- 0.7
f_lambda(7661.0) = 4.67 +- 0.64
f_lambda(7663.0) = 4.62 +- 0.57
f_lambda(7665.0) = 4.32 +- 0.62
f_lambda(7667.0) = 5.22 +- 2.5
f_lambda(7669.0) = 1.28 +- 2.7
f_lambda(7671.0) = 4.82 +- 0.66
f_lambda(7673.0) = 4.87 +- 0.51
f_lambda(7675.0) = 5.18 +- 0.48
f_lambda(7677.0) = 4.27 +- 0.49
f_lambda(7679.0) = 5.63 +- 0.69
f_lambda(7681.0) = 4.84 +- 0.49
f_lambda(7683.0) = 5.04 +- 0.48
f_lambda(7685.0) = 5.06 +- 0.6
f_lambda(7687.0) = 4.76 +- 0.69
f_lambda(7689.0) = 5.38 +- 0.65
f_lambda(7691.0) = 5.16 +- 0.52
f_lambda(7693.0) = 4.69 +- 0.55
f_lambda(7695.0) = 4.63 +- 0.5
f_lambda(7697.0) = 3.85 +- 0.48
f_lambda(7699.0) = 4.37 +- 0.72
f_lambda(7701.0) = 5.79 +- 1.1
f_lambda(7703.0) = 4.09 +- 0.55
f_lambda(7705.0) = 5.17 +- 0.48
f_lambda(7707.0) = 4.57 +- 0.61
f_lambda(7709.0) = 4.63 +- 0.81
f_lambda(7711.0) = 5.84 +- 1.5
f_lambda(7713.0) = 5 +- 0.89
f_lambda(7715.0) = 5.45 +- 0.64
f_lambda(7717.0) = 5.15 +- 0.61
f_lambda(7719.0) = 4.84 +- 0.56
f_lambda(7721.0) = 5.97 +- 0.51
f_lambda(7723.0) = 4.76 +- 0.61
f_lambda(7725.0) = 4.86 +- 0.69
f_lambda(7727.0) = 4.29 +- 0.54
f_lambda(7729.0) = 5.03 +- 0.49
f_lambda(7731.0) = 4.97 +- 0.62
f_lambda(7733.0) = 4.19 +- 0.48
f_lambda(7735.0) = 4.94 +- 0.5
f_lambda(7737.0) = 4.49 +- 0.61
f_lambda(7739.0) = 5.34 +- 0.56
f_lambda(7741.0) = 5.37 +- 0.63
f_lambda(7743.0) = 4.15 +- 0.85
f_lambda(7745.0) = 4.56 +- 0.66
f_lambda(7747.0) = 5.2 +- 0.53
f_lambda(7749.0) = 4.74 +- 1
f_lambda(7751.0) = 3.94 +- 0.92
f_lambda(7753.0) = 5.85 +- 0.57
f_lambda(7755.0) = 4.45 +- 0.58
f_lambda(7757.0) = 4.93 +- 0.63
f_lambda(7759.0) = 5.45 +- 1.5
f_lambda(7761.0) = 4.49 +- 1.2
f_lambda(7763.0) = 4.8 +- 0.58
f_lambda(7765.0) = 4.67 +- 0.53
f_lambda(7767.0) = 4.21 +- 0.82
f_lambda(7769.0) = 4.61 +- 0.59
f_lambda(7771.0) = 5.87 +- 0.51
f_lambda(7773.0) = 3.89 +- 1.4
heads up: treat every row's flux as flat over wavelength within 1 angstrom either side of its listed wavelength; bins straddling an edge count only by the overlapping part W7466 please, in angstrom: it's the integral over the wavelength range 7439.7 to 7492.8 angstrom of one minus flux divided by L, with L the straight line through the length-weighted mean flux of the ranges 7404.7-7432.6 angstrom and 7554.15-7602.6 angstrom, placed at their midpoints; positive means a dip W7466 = 6.8 angstrom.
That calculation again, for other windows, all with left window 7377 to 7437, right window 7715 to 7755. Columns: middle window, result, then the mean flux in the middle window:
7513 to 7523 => 1.7 angstrom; 4.31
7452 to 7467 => 2.4 angstrom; 4.47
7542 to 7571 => -0.7 angstrom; 5.29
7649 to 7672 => 2.6 angstrom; 4.43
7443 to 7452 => 0.7 angstrom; 4.91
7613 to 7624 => 0.2 angstrom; 4.97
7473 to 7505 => 0.6 angstrom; 5.17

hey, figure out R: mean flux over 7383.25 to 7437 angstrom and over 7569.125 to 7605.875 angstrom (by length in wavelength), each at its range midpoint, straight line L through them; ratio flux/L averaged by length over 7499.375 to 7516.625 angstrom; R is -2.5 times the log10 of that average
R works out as 0.15 mag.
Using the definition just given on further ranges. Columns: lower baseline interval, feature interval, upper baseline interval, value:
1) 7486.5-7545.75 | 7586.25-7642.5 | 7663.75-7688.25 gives -0.07 mag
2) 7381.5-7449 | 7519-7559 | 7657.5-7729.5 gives -0.09 mag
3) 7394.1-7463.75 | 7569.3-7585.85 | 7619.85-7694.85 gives -0.19 mag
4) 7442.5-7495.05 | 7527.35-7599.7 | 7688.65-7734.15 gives -0.16 mag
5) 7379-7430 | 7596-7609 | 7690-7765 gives -0.04 mag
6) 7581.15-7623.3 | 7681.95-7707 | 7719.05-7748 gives 0.04 mag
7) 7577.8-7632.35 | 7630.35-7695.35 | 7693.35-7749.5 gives 0.05 mag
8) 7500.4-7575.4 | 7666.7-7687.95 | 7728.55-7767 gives 0.08 mag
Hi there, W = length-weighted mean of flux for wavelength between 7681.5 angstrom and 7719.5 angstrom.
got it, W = 4.92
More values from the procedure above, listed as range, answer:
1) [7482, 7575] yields 5.25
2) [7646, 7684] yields 4.74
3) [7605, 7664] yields 4.99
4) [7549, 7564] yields 5.64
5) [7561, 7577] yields 5.16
